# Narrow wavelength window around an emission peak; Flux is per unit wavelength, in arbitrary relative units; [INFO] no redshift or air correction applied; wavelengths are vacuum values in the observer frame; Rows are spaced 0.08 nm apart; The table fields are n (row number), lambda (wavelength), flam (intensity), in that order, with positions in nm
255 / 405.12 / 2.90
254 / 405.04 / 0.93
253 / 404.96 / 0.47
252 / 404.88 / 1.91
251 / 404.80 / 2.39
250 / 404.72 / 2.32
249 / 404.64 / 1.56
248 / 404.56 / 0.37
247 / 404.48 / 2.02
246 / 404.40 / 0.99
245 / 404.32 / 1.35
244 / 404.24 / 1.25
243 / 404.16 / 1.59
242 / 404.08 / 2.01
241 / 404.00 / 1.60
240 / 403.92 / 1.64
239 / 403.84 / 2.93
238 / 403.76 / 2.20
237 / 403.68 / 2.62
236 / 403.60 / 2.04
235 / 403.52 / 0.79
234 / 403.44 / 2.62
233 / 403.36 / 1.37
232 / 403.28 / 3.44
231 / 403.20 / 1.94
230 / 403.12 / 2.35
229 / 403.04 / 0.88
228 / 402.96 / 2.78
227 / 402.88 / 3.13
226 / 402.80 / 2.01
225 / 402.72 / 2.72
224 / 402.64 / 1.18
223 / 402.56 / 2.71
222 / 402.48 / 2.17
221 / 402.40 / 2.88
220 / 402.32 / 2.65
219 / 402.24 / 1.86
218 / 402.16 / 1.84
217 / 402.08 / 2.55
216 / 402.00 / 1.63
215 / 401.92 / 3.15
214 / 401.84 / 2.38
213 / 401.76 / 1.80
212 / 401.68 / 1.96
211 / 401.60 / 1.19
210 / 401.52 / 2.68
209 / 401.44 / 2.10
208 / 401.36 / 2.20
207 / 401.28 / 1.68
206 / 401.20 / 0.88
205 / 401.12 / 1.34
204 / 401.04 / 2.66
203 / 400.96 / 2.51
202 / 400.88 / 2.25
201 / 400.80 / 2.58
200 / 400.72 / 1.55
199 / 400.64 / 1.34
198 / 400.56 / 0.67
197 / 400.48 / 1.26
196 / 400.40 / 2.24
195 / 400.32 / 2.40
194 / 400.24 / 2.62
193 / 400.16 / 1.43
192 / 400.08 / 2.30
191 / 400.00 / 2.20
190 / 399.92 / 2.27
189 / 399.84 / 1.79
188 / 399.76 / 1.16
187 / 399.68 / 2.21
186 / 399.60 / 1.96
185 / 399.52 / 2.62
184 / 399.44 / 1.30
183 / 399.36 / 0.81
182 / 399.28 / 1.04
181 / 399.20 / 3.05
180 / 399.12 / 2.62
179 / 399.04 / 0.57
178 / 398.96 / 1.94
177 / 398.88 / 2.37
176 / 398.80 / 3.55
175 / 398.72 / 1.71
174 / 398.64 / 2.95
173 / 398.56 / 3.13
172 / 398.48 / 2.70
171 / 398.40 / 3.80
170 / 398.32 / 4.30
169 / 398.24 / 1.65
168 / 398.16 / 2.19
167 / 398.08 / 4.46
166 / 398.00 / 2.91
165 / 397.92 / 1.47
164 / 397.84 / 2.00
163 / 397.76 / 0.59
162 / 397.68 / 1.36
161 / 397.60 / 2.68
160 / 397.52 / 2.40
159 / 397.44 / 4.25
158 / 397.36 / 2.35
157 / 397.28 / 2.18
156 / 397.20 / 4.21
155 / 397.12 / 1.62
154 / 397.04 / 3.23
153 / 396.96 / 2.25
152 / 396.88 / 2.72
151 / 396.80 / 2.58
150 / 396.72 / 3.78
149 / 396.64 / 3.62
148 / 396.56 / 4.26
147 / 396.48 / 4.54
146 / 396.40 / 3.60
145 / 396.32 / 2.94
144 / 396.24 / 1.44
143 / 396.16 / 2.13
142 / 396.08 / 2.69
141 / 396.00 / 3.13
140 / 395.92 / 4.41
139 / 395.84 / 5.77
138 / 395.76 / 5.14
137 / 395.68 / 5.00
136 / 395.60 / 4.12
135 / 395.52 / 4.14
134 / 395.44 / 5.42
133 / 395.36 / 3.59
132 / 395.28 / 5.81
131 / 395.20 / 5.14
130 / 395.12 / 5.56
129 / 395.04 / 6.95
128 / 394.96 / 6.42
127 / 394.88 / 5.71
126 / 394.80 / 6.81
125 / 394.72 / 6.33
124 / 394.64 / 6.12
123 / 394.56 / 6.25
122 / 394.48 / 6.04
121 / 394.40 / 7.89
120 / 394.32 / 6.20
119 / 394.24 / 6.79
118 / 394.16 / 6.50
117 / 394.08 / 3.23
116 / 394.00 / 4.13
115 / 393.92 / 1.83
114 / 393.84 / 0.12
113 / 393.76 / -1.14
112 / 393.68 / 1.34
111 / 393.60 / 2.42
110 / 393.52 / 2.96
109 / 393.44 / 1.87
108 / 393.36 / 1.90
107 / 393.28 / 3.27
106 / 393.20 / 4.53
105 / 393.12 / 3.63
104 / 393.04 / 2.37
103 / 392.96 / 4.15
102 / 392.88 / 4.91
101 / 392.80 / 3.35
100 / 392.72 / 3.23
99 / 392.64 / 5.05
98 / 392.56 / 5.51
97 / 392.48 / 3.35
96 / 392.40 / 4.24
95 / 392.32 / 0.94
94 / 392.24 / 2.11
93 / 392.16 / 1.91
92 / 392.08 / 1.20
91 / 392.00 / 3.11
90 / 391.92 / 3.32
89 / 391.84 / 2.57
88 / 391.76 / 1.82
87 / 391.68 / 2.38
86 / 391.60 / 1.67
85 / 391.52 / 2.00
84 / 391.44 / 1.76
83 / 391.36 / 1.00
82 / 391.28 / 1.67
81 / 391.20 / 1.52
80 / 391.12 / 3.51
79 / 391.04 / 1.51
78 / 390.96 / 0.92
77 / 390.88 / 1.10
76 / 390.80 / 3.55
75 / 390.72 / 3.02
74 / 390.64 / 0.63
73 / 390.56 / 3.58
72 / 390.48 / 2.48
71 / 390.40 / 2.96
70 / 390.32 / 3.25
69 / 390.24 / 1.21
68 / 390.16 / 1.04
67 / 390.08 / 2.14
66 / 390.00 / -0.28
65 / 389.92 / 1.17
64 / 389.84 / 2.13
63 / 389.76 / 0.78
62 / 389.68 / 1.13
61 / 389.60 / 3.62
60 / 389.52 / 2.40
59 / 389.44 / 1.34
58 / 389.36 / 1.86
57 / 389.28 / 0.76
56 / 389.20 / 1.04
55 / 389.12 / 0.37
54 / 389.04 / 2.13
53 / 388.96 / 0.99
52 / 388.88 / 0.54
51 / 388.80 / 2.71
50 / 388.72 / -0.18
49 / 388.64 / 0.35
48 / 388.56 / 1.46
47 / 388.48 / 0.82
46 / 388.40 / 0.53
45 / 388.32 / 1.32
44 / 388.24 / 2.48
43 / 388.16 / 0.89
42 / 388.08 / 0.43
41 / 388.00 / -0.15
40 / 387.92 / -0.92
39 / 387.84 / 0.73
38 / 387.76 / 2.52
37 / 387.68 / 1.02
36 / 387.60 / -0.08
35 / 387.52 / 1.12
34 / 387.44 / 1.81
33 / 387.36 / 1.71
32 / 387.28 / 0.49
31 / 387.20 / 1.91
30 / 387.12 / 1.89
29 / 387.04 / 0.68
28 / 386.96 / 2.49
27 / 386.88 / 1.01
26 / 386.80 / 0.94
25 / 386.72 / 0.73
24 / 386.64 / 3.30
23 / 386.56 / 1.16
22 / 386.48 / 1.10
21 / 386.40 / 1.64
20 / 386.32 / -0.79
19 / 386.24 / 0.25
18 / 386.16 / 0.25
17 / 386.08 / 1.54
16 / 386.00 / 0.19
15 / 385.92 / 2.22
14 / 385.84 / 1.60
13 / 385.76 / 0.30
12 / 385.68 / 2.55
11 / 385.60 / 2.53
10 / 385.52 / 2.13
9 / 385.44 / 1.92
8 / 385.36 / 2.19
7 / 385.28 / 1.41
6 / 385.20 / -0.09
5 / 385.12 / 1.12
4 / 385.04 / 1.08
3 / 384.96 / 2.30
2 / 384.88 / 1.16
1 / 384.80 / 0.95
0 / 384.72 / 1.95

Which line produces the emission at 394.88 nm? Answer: Ly-alpha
